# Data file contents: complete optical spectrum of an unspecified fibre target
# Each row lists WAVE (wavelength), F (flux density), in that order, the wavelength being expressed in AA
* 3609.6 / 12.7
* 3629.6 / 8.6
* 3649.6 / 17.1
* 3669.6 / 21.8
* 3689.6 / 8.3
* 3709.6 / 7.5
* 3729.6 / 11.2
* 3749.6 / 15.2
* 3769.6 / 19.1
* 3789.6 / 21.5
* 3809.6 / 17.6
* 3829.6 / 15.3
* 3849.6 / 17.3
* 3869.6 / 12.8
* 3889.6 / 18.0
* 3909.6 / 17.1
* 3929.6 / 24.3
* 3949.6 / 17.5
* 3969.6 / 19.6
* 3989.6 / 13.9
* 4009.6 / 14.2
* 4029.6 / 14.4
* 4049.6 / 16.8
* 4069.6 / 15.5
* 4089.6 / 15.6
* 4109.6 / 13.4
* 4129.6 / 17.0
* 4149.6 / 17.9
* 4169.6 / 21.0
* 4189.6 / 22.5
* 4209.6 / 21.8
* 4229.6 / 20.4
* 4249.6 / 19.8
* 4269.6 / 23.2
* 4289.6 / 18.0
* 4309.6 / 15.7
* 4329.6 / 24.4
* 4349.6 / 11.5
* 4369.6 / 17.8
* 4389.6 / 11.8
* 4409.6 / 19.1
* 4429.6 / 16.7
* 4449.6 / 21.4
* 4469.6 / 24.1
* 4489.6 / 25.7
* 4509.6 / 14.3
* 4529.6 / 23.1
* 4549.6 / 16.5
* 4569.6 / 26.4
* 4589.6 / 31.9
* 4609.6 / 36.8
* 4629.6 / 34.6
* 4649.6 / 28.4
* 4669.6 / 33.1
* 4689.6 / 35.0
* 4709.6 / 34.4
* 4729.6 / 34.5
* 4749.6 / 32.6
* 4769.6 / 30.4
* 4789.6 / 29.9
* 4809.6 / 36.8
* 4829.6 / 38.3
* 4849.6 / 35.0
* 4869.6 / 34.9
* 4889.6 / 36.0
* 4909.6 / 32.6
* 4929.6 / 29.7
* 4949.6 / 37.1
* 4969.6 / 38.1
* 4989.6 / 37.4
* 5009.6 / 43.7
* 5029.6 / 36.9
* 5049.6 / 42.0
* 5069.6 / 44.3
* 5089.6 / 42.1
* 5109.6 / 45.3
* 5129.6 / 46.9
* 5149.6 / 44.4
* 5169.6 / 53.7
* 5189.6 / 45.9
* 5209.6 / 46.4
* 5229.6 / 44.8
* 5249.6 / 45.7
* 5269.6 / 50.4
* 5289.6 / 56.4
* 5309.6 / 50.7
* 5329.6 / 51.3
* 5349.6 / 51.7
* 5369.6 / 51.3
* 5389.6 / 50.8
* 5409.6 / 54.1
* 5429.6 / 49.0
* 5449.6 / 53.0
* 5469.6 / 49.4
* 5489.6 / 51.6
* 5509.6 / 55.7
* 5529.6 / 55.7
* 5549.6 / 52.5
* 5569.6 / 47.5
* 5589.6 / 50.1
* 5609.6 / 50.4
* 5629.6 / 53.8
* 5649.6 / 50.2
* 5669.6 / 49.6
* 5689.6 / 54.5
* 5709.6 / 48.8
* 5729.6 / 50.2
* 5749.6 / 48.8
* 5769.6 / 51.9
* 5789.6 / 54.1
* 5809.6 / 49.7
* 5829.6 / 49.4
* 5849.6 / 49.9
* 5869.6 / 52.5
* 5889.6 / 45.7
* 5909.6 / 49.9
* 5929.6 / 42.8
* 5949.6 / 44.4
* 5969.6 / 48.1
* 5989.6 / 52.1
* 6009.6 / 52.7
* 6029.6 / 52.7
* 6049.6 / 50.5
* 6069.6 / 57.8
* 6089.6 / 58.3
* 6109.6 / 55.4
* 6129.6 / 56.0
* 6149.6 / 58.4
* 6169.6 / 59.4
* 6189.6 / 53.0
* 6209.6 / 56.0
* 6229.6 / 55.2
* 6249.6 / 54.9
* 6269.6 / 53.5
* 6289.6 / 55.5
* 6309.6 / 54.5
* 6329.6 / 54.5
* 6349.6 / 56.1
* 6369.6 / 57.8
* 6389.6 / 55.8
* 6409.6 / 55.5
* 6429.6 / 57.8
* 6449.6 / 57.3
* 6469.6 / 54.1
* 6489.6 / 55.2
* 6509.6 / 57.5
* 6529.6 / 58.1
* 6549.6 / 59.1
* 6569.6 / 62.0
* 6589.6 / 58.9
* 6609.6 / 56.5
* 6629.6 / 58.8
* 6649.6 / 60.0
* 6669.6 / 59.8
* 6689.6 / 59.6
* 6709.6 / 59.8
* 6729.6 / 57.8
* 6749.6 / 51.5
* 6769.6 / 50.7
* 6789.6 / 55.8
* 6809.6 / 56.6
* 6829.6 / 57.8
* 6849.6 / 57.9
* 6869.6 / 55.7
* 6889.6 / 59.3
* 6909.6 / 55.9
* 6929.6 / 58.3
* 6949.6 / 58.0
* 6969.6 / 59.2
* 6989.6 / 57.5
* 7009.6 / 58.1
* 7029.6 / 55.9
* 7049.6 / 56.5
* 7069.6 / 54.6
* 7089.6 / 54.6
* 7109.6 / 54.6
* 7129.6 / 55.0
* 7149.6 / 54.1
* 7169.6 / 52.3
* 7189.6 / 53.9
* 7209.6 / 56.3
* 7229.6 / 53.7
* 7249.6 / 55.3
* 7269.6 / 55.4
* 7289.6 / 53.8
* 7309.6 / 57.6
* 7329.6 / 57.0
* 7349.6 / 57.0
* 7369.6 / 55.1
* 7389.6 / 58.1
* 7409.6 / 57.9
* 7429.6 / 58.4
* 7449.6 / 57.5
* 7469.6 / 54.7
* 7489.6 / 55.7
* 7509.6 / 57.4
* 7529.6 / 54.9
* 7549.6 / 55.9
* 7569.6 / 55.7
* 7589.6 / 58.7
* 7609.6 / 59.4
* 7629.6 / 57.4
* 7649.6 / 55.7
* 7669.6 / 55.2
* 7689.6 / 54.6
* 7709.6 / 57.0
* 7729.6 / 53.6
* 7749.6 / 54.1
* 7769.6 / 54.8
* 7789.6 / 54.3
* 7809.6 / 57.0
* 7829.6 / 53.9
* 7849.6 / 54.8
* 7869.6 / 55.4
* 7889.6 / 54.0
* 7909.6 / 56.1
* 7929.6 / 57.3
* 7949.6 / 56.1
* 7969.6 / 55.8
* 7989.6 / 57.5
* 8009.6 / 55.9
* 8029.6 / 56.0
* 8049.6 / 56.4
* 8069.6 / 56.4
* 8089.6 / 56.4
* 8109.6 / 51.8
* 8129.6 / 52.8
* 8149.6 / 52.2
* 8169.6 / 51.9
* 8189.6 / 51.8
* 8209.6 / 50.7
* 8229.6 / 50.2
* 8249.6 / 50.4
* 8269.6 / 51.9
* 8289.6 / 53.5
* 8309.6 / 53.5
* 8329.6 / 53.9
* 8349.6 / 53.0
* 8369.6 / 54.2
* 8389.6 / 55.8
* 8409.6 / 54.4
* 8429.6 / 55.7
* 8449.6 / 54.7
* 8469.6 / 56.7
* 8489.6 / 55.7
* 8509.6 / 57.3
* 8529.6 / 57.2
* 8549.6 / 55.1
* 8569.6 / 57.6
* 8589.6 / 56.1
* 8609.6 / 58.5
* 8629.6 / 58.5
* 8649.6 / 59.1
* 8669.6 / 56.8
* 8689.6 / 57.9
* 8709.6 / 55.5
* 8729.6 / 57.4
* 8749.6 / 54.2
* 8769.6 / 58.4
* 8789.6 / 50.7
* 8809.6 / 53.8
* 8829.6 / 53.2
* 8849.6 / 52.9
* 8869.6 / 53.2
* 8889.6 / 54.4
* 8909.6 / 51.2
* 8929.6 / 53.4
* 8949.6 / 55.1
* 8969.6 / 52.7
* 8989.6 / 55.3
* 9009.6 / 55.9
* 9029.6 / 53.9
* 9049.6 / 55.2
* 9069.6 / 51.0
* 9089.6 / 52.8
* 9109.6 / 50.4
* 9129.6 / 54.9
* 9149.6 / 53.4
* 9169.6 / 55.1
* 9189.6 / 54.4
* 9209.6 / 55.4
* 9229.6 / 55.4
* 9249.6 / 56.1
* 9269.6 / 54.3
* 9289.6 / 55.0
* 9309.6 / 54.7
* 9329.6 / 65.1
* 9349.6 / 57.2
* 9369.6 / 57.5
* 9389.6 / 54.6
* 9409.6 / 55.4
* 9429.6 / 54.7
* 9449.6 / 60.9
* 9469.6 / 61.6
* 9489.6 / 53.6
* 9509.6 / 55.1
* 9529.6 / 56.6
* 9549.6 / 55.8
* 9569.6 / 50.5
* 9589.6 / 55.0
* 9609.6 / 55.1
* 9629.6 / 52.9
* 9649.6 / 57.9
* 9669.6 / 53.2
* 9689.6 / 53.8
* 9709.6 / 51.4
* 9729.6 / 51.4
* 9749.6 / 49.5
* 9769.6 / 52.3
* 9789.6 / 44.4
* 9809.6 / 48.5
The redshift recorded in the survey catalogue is 0.147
